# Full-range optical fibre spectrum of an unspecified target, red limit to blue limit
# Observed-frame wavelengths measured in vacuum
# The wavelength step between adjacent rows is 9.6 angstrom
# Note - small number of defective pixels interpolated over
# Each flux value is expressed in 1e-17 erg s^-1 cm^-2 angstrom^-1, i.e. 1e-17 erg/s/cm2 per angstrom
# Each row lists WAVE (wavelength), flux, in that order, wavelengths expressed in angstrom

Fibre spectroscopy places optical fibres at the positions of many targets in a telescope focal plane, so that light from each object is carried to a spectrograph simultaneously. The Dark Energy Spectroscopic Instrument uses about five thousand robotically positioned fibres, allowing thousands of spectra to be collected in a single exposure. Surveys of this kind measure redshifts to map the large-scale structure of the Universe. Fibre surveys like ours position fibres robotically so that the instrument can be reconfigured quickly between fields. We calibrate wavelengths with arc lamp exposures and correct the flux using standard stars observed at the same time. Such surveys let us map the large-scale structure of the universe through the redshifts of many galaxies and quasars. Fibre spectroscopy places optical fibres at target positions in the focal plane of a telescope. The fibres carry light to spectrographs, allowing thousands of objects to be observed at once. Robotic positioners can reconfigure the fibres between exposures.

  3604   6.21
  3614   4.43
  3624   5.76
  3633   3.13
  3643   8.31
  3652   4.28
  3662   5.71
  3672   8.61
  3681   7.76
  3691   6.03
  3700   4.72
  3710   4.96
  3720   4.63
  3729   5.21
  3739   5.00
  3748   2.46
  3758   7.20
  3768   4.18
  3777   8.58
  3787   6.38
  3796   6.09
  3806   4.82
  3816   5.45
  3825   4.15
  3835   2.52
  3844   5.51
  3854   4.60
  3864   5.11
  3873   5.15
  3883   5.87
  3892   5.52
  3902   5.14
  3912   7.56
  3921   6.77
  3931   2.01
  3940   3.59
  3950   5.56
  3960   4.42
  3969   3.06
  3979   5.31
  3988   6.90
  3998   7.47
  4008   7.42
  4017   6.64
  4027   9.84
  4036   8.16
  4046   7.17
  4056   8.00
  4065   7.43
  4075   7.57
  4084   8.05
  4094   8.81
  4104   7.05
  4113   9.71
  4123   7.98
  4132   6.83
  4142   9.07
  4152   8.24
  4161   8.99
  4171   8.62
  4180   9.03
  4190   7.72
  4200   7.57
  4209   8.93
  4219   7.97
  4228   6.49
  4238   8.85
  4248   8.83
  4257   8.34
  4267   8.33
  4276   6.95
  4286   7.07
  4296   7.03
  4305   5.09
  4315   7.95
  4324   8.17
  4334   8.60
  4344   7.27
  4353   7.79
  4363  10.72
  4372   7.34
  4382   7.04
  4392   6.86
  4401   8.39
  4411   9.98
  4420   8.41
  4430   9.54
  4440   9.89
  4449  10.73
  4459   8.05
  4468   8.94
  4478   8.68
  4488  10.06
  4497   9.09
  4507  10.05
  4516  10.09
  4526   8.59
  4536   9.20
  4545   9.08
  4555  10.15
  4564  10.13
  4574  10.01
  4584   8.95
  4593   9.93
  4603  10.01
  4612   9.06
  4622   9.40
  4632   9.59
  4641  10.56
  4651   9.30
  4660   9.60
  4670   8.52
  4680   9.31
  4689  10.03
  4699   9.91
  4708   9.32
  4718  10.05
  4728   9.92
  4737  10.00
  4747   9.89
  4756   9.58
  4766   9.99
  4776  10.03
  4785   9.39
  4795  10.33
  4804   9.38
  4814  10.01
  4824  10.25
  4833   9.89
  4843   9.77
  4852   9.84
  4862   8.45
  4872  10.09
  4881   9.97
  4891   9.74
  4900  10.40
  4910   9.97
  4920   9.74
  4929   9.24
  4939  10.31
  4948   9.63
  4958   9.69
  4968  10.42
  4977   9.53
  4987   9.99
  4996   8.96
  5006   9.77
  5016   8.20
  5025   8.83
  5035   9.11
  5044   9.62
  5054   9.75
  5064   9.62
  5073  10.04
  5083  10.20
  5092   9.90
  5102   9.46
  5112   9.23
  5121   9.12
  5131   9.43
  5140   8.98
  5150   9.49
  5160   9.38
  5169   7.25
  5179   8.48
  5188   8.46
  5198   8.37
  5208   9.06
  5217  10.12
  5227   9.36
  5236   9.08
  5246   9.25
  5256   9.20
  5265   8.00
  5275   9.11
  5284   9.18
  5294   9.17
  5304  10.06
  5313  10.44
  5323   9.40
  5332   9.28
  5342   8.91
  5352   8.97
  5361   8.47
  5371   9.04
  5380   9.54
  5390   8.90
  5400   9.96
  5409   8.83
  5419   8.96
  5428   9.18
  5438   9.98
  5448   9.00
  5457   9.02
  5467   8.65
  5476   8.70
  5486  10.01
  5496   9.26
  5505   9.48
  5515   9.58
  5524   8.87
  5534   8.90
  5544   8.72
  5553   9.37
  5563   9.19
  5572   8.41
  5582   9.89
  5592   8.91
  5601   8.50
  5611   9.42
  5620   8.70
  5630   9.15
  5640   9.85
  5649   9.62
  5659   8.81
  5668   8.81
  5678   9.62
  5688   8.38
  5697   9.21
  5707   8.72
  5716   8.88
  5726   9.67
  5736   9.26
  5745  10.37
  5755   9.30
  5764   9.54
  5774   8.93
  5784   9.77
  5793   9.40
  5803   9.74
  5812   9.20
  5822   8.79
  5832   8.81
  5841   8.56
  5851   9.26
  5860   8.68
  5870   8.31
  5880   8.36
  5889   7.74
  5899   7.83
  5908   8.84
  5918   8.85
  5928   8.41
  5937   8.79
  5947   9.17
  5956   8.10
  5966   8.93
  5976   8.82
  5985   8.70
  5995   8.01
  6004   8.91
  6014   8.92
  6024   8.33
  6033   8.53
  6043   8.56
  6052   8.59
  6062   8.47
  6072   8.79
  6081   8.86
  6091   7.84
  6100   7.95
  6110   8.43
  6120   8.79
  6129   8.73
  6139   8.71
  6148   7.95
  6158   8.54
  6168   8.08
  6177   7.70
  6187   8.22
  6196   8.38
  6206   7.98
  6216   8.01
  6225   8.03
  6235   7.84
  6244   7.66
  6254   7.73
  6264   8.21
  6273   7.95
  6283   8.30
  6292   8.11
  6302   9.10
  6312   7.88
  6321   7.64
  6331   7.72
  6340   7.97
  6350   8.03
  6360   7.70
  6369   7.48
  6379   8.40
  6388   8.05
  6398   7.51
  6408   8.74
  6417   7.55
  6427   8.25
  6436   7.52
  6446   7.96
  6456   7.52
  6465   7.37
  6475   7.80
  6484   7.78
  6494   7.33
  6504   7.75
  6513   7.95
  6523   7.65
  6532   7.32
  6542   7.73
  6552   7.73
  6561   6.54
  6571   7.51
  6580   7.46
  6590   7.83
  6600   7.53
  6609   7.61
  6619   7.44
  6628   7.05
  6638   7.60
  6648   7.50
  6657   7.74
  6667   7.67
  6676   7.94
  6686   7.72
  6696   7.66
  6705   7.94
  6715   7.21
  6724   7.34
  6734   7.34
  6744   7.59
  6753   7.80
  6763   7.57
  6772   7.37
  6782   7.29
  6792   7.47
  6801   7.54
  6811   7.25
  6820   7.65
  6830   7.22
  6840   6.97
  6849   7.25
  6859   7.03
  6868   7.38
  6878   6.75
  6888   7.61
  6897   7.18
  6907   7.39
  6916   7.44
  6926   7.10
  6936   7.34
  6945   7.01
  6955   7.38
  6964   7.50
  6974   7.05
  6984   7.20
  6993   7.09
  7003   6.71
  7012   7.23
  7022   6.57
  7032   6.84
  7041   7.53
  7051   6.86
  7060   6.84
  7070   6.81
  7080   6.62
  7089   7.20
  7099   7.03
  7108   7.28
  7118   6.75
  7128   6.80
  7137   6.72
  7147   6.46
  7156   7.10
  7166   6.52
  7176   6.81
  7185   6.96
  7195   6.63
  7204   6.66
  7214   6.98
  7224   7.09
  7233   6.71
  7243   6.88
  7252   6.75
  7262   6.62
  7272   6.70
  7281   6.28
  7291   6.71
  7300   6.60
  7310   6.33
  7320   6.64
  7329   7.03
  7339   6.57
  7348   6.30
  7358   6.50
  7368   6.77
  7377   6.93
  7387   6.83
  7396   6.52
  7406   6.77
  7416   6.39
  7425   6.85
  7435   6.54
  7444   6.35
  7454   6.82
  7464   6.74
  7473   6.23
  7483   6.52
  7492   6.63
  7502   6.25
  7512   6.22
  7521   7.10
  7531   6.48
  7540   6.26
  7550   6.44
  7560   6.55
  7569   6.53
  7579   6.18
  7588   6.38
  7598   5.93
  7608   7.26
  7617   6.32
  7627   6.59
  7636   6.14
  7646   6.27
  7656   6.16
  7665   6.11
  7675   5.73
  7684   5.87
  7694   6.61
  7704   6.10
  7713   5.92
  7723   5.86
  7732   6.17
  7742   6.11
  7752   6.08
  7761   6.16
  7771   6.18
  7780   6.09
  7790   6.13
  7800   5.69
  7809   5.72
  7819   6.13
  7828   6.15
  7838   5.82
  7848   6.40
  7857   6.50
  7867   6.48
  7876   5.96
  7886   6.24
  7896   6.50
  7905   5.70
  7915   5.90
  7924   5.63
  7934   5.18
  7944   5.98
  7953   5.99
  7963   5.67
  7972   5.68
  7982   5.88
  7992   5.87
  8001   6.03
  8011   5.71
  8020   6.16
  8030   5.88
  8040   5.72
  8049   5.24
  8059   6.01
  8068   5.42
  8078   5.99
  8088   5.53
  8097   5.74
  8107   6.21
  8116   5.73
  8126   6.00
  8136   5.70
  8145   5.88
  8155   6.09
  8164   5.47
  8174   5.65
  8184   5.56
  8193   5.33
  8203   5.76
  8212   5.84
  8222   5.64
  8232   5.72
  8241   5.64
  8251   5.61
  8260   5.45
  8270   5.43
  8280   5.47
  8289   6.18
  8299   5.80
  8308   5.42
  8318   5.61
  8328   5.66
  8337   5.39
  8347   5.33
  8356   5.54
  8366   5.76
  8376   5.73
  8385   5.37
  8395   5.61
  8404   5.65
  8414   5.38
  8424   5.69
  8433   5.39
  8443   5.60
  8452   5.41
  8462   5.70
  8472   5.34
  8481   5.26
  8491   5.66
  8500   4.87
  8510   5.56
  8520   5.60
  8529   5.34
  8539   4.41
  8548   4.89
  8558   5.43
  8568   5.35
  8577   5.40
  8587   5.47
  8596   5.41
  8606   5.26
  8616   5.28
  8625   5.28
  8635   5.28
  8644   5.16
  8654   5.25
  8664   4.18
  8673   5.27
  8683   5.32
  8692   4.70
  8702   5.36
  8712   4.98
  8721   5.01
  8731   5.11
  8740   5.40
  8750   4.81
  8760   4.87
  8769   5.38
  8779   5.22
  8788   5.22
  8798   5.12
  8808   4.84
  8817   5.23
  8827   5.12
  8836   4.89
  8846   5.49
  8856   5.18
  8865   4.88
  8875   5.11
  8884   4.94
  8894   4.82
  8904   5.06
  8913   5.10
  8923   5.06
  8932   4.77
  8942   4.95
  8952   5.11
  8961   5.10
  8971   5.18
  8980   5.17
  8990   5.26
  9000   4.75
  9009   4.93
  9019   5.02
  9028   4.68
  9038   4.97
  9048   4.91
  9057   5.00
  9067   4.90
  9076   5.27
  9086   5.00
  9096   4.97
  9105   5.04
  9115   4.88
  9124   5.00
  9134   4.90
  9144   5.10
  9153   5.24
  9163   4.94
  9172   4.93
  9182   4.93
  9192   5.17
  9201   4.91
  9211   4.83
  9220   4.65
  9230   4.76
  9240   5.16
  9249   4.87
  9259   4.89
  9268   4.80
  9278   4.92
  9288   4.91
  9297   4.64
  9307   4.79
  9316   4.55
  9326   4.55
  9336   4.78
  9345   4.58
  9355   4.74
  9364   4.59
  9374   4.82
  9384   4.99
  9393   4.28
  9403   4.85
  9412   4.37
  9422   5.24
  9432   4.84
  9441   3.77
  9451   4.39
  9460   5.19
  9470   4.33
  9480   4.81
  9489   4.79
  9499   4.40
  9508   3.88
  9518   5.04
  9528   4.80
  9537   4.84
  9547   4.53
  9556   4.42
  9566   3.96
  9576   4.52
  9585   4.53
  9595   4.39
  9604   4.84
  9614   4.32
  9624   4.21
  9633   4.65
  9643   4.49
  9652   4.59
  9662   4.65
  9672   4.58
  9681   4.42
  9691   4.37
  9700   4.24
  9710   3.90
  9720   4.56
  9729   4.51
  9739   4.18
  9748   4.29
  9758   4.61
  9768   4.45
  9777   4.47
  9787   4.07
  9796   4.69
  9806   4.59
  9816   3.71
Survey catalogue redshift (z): 0.000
